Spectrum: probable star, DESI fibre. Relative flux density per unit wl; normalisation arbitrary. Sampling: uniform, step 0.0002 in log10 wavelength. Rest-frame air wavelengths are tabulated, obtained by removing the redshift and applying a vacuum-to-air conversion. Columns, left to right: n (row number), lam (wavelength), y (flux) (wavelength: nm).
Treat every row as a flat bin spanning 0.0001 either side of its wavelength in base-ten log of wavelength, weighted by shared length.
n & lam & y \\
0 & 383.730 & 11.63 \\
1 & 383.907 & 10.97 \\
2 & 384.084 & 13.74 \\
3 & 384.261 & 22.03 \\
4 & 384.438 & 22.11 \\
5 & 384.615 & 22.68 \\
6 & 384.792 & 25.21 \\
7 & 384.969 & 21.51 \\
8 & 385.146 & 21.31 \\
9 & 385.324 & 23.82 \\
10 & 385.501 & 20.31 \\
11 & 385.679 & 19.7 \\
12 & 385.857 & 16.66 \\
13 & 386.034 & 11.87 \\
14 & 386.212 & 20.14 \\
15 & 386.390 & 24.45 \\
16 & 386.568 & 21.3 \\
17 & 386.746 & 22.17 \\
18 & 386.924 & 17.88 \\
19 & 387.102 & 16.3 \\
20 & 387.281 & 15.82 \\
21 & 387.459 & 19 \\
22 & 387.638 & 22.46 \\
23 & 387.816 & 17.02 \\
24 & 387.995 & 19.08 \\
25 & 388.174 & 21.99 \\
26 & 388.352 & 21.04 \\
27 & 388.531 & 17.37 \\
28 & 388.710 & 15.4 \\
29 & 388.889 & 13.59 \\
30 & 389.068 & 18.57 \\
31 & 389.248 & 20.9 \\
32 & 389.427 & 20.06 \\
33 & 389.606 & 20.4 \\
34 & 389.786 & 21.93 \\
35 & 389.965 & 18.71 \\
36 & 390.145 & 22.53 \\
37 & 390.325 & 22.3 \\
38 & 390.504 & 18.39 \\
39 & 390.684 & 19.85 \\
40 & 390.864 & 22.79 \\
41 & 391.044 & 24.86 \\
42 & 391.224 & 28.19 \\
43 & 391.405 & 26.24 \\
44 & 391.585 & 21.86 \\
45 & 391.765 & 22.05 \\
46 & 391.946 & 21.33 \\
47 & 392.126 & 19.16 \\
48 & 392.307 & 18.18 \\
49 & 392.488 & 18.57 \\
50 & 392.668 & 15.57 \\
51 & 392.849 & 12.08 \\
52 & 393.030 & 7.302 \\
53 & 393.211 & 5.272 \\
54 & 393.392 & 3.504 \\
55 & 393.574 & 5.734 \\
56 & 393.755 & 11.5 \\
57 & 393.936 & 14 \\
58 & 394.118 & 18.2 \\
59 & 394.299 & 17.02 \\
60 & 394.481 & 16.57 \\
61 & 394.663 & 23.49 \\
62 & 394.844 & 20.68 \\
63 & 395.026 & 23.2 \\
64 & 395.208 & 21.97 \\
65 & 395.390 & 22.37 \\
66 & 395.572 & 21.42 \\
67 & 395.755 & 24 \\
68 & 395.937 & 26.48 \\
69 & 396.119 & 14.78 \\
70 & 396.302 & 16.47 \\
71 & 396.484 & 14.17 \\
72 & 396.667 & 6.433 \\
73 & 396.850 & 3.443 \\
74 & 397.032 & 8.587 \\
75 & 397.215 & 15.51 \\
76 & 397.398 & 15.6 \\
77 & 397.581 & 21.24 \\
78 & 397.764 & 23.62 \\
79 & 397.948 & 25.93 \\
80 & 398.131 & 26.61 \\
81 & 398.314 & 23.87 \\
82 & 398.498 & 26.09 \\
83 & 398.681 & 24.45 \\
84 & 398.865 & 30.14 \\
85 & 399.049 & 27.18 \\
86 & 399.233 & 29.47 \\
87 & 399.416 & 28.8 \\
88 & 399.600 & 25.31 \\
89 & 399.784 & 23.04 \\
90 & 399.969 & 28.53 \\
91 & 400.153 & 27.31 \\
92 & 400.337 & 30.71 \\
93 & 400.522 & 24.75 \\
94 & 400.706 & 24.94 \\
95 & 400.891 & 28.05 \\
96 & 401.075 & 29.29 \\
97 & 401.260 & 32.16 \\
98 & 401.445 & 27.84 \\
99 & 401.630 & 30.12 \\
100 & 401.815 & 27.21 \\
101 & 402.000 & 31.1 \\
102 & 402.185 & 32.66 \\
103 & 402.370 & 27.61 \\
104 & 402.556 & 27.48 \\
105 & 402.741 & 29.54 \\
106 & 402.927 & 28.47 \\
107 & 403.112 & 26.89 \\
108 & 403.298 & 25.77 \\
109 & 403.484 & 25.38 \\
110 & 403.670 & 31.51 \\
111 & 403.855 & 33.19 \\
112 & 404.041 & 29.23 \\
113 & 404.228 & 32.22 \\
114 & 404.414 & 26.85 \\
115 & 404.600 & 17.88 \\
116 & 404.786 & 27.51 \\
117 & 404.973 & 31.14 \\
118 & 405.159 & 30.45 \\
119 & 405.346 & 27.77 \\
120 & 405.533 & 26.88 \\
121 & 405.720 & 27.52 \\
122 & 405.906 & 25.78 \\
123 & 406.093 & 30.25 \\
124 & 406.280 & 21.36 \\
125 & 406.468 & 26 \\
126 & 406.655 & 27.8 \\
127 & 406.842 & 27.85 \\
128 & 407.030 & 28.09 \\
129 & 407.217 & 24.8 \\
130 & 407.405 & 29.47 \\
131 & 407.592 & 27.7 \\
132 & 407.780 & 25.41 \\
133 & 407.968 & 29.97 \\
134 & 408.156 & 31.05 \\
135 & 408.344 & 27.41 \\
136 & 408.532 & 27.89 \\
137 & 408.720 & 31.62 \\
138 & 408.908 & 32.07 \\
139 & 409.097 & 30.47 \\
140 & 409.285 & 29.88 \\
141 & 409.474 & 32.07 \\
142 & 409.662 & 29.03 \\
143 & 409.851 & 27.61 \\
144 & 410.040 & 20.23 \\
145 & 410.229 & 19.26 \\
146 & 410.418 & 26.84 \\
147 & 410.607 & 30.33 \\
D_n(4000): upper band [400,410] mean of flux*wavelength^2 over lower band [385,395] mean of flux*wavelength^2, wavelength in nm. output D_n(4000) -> 1.65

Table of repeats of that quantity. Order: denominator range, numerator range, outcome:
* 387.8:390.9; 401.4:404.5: 1.59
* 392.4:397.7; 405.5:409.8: 1.96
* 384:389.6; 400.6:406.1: 1.58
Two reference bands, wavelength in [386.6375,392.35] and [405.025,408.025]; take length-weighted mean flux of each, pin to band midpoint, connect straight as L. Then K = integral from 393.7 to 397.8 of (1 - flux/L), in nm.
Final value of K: 0.98 nm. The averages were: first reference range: 20.3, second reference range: 27.3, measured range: 17.4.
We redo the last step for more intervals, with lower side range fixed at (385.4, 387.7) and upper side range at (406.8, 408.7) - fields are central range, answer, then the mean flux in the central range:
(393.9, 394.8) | 0.17 nm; 18.2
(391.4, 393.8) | 0.78 nm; 14.5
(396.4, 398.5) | 0.58 nm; 17.2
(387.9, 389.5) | 0.11 nm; 18.6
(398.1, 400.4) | -0.24 nm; 27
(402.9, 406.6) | -0.11 nm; 27.6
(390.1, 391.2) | -0.07 nm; 22.2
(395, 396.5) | 0.15 nm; 20.7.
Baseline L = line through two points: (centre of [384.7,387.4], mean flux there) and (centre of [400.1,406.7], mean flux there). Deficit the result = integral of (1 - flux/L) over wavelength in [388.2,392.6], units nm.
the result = 0.27 nm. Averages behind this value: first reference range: 19.9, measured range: 20.6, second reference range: 28.1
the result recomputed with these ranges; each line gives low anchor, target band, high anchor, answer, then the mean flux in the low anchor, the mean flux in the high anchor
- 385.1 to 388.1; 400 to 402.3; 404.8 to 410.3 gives -0.32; 19.3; 27.8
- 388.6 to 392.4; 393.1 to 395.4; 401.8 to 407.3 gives 0.75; 20.8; 27.9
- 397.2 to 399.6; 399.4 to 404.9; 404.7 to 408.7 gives -0.40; 24.8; 27.8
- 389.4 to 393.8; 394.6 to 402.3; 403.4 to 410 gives -0.27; 18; 28.3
